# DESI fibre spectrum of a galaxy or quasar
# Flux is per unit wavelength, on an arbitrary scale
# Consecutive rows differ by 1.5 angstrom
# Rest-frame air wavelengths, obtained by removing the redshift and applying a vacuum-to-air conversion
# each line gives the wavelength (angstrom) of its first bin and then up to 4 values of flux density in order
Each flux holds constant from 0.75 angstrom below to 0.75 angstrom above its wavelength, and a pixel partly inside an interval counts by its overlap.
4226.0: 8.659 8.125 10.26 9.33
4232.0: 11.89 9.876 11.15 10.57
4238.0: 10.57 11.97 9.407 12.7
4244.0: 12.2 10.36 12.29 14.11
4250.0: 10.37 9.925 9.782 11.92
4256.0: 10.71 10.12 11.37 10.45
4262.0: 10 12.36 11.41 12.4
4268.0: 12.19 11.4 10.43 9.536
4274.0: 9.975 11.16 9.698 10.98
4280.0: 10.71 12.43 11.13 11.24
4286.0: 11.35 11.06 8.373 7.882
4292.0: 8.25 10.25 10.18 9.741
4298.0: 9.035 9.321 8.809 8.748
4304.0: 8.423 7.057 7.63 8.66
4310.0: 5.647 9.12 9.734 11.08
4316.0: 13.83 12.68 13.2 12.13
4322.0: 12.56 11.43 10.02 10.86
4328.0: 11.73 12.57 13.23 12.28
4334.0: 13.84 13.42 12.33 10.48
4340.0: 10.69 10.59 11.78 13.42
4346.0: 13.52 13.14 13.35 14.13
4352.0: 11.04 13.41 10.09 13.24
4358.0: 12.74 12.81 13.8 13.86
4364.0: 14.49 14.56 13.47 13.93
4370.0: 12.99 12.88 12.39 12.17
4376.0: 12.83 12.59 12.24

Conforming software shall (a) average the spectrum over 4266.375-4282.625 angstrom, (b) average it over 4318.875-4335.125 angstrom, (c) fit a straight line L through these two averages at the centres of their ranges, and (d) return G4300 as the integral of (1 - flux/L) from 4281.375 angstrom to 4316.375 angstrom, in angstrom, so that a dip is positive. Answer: 6.2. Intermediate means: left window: 10.9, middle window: 9.44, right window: 12.2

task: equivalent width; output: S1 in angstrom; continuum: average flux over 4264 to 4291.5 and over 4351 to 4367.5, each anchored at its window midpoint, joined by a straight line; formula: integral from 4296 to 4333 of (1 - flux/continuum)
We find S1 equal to 4.5 angstrom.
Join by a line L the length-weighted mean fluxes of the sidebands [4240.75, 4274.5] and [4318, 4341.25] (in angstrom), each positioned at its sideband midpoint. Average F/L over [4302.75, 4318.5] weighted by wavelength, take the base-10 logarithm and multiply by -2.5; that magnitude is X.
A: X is 0.24 mag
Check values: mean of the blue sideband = 11.1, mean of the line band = 9.43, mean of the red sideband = 12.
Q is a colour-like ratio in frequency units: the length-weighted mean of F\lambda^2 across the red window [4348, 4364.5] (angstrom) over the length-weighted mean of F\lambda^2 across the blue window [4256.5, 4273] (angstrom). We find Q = 1.2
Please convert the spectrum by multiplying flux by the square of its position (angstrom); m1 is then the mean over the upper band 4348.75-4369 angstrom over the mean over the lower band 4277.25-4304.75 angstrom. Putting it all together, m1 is 1.4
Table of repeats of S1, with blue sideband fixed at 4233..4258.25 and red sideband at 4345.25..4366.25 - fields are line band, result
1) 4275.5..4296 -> 2.6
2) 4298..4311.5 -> 4.5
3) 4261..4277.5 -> 0.8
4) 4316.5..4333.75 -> 0.6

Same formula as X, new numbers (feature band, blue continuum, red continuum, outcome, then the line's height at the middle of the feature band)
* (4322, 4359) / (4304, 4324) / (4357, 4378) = -0.045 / 11.8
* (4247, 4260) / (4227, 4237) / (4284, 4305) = -0.119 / 9.94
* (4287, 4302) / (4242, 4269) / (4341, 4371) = 0.283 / 12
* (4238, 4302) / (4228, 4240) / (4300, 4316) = -0.102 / 9.71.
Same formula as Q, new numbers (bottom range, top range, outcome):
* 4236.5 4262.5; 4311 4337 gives 1.12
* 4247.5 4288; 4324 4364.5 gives 1.17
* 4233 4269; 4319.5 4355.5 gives 1.13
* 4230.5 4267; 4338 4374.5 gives 1.21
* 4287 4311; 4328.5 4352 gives 1.47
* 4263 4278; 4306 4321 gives 0.95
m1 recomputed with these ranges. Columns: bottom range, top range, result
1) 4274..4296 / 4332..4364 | 1.26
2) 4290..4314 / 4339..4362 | 1.47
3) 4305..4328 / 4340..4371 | 1.26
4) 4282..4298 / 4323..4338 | 1.25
